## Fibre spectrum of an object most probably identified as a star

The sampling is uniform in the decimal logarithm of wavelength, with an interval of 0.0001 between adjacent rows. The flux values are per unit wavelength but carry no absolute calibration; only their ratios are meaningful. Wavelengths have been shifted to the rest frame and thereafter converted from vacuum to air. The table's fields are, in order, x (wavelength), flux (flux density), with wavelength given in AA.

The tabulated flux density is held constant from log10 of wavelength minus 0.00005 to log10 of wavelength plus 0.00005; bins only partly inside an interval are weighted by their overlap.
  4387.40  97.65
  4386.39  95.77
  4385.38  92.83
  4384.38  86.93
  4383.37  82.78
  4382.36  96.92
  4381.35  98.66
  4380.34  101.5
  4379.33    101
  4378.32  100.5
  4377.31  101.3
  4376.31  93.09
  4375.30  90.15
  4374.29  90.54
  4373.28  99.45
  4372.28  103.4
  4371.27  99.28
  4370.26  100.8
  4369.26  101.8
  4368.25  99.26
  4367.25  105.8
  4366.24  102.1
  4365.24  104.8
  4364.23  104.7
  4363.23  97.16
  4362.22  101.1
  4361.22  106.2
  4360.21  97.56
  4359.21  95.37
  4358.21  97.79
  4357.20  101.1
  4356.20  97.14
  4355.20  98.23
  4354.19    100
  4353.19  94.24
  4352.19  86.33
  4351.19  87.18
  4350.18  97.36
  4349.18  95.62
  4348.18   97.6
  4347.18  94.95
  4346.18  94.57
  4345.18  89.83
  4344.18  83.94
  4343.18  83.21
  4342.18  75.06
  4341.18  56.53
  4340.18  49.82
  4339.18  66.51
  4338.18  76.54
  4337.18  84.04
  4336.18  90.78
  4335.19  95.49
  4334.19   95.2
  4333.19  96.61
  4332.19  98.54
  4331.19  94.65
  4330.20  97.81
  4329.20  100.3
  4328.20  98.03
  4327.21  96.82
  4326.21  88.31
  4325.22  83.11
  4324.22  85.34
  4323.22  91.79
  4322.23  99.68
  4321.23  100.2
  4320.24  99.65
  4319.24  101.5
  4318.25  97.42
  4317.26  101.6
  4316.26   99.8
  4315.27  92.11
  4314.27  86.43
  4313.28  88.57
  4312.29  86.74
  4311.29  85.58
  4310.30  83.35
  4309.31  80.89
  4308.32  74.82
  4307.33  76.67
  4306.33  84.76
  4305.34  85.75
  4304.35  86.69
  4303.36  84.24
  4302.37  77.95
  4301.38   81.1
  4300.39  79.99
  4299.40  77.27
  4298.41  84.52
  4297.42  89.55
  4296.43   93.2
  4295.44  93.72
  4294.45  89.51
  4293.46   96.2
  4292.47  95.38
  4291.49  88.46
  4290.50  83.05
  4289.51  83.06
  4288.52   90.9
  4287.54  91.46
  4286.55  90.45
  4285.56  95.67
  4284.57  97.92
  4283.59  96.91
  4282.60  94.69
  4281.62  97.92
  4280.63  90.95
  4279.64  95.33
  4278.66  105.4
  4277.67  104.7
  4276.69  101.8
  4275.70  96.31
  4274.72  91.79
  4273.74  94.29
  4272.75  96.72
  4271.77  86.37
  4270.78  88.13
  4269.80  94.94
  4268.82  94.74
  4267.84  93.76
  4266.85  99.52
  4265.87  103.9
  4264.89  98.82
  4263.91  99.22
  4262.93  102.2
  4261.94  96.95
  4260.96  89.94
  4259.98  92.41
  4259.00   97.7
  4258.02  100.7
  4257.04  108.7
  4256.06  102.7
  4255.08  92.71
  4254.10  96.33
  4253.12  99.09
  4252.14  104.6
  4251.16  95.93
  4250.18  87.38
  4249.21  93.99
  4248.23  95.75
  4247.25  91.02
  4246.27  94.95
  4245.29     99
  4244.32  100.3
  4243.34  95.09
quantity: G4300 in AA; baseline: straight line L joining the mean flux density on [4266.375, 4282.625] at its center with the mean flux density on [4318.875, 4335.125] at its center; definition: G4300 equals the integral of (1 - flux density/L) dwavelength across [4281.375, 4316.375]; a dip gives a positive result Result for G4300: 2.9 AA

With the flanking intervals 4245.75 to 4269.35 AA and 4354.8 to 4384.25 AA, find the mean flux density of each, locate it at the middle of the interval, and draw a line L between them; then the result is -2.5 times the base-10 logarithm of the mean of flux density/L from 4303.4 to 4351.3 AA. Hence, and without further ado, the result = 0.11 mag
